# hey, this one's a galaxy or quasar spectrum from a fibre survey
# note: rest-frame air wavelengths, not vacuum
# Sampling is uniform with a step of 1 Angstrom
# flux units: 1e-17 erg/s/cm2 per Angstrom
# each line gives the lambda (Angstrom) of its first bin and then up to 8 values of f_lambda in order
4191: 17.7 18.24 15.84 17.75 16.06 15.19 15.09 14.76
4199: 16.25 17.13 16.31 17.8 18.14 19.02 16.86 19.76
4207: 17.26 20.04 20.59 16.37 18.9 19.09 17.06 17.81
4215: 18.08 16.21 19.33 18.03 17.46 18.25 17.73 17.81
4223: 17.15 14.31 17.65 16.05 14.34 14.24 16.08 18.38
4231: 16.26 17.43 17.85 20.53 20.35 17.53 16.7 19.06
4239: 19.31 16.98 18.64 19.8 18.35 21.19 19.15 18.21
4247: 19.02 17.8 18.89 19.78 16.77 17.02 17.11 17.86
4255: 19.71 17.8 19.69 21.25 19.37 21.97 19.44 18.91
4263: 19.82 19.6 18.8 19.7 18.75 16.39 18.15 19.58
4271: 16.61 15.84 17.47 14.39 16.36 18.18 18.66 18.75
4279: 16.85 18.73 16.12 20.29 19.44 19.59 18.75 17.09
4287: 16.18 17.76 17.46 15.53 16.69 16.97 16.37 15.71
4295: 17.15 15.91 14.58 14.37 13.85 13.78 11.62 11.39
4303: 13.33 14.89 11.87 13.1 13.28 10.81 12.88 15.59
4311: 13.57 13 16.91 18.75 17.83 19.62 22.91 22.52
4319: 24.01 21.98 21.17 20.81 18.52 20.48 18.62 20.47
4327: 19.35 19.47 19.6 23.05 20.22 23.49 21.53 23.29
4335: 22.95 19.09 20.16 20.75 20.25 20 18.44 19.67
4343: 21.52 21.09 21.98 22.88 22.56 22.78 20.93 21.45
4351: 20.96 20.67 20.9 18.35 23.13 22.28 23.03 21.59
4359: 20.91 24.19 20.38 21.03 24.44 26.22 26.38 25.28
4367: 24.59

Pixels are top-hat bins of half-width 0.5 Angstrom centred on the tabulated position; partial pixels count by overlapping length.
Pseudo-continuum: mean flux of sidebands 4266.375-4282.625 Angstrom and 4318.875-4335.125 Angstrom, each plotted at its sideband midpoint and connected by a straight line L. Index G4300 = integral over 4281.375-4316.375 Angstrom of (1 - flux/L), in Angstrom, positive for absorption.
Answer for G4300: 6.5 Angstrom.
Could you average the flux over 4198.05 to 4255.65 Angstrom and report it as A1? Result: 17.9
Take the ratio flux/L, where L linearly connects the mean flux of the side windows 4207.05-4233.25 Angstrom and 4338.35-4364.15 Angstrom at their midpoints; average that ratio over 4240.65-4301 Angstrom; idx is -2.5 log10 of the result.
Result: 0.065 mag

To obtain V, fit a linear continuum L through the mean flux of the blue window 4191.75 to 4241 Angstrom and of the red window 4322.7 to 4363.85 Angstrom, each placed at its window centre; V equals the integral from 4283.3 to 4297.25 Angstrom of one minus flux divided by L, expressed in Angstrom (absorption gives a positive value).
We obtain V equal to 1.9 Angstrom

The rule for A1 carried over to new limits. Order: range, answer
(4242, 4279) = 18.5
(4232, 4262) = 18.8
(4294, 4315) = 14.2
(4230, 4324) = 17.6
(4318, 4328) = 20.6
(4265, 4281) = 17.6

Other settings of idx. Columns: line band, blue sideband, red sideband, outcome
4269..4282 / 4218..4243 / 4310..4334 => 0.075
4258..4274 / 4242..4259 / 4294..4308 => -0.084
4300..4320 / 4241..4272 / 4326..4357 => 0.273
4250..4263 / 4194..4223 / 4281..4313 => -0.163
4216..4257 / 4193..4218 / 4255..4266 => 0.049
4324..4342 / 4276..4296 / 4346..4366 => 0.008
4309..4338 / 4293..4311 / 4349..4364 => -0.169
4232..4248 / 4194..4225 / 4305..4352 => -0.045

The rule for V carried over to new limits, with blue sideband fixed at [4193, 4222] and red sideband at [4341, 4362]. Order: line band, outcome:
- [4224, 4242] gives 0.8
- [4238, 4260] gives -0.2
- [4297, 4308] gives 3.8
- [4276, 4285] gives 0.5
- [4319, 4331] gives 0.2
